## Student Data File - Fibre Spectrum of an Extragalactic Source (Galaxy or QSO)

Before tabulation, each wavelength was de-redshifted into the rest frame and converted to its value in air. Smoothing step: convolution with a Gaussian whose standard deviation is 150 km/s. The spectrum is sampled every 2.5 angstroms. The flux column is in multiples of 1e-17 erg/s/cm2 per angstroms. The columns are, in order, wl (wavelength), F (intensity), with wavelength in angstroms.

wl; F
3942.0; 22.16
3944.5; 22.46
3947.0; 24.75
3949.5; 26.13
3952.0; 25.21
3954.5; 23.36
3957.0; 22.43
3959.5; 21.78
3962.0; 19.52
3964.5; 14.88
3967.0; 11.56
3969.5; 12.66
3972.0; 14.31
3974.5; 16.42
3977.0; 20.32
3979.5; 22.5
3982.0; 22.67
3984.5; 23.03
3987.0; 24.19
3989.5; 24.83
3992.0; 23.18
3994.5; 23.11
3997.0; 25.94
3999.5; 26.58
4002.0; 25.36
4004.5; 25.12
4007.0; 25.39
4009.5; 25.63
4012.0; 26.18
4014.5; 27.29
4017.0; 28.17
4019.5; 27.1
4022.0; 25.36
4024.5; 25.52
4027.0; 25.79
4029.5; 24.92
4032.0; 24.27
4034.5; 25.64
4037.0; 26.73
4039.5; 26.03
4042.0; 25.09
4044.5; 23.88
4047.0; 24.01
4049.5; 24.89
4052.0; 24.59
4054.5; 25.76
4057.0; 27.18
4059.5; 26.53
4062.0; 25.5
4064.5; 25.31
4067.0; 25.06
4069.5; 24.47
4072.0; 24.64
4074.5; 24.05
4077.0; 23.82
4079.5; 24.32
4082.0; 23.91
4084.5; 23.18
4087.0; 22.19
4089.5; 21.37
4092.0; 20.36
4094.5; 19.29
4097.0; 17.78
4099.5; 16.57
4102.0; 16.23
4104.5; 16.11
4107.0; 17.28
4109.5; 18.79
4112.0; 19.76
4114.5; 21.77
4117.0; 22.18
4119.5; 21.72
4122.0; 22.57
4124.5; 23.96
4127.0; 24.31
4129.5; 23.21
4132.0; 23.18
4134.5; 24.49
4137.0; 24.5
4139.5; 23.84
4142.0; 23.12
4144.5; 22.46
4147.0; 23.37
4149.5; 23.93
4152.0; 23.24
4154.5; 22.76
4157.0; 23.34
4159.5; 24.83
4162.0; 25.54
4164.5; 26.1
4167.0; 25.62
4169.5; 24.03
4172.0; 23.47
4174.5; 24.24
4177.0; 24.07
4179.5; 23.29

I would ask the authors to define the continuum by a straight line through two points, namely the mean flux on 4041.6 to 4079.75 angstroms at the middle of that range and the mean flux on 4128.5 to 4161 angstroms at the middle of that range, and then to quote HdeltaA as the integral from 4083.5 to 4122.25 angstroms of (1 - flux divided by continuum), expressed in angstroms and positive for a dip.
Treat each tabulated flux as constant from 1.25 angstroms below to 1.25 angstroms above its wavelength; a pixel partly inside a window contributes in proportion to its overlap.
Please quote 7.2 angstroms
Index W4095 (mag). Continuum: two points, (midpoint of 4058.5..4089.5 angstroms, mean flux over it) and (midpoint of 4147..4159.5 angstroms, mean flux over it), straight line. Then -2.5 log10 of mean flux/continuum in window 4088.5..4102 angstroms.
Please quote 0.27 mag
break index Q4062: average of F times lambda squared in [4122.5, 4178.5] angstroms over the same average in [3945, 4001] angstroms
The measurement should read 1.22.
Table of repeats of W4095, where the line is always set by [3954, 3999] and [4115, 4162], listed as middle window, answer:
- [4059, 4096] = -0.06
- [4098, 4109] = 0.34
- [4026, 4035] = -0.17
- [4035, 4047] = -0.17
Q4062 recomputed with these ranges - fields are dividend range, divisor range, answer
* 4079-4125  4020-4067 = 0.83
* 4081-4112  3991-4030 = 0.79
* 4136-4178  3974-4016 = 1.08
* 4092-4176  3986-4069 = 0.92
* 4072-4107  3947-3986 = 1.10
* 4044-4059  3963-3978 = 1.75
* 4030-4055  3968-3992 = 1.28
